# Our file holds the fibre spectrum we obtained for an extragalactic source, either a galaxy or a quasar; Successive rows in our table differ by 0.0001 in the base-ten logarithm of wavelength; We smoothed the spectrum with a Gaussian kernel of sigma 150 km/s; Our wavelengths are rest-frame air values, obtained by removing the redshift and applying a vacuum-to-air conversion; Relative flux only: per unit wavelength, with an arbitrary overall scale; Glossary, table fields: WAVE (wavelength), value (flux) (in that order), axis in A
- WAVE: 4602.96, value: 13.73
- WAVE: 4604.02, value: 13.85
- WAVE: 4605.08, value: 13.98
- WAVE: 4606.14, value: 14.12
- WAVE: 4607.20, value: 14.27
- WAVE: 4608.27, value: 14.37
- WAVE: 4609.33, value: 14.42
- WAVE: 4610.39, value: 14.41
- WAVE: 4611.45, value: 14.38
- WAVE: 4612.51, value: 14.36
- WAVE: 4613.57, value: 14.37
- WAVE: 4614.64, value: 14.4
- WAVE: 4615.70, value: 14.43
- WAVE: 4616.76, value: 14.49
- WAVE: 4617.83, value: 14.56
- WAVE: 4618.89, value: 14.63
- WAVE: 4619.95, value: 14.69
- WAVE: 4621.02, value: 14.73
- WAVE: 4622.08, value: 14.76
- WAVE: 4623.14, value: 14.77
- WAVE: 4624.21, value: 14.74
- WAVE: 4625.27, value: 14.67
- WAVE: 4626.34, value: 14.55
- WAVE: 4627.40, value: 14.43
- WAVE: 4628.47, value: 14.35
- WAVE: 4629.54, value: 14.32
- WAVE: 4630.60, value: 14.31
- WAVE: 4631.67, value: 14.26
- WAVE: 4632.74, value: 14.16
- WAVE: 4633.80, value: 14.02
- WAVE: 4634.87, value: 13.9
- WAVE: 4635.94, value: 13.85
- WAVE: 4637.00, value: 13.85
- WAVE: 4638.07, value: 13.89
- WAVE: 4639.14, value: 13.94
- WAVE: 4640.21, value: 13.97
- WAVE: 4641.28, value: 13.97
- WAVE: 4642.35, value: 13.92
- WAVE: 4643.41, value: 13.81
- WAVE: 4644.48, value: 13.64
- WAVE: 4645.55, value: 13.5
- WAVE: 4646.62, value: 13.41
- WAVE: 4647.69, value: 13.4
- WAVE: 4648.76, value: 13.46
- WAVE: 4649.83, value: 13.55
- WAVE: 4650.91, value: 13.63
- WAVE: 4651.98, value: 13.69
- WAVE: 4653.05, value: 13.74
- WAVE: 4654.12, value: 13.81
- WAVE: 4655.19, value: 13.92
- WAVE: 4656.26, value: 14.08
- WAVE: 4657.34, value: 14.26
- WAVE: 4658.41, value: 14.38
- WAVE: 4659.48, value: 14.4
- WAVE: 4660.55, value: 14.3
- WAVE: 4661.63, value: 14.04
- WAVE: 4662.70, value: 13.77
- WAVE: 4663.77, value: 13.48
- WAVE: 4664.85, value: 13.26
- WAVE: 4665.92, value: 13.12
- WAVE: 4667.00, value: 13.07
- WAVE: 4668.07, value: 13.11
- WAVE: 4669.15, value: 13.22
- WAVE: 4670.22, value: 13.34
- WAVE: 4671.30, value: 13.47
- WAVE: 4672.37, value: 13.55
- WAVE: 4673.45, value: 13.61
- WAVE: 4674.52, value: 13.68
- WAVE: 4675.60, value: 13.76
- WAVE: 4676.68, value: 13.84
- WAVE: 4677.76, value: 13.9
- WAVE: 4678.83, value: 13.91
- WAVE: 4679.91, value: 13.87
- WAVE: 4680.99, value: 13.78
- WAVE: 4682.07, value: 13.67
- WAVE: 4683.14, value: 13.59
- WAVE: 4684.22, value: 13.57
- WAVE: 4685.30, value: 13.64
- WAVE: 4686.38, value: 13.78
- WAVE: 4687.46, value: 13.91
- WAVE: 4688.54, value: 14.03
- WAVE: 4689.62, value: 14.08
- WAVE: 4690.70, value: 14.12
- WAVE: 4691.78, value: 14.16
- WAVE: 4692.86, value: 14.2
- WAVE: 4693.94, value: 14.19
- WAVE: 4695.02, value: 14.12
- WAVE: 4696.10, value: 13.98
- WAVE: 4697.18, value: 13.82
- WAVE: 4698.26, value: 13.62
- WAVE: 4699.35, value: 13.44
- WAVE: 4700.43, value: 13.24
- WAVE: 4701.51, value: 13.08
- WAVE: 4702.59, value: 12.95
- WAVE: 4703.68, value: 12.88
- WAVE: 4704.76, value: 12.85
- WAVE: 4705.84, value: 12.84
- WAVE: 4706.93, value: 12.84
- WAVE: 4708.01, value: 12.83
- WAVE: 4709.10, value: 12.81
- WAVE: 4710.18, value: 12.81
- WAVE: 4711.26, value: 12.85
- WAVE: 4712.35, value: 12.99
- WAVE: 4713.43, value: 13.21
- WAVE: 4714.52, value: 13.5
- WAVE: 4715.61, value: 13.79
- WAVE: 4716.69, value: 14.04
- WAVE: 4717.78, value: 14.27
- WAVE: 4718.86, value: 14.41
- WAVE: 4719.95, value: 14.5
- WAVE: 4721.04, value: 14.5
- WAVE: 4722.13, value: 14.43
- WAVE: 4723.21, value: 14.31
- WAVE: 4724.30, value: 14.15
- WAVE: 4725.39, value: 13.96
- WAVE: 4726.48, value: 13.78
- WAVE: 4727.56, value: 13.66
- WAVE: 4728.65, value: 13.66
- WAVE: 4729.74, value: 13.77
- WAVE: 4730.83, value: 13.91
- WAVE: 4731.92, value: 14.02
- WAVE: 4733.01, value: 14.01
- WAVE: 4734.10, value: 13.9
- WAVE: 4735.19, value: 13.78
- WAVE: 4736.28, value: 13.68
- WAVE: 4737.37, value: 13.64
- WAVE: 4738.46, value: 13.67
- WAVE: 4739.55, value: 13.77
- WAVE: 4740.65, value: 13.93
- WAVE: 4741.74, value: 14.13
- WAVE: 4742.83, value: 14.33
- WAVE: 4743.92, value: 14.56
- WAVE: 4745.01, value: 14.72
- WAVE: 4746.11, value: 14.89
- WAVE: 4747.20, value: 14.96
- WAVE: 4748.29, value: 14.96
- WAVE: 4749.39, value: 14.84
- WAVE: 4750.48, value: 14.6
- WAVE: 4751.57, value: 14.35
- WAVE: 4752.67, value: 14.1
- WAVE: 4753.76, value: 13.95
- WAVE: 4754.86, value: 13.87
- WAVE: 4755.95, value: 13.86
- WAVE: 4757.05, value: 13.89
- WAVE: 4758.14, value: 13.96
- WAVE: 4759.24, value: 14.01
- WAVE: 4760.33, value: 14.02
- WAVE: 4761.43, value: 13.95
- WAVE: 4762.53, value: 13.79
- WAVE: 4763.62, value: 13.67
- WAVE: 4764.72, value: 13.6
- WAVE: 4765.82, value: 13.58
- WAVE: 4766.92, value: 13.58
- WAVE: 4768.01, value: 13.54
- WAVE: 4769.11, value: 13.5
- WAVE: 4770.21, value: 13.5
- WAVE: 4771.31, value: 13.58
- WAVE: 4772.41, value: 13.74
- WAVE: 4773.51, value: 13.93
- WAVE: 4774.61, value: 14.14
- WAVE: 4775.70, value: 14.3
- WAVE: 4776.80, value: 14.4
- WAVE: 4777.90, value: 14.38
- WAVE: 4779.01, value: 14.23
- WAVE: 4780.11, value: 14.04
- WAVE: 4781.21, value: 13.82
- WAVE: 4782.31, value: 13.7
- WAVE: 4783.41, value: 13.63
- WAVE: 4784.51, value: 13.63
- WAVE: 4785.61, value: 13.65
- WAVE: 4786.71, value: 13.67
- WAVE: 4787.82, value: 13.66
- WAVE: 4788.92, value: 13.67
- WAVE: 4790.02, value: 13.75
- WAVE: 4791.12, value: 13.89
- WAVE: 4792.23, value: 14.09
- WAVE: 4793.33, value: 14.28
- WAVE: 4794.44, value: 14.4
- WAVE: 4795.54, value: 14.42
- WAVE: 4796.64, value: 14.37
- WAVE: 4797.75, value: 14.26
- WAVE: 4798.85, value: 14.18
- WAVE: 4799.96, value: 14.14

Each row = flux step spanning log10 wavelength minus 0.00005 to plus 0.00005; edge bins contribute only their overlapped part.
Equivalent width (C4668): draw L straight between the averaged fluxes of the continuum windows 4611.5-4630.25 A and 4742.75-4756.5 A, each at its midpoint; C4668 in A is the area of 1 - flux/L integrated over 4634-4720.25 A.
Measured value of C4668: 5.1 A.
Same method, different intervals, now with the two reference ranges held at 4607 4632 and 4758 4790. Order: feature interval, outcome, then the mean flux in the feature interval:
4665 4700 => 1.2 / 13.7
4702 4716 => 1.1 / 13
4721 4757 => -0.4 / 14.1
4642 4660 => 0.7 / 13.8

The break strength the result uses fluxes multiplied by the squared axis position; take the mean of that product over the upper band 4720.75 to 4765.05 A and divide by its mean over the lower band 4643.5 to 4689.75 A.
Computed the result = 1.06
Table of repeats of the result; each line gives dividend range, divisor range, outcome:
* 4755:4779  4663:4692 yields 1.06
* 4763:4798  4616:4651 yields 1.05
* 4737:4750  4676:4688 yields 1.07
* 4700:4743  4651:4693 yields 1.01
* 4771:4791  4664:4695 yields 1.06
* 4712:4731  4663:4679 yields 1.06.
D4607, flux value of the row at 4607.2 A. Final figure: 14.27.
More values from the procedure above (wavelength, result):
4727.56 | 13.66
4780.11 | 14.04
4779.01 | 14.23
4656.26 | 14.08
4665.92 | 13.12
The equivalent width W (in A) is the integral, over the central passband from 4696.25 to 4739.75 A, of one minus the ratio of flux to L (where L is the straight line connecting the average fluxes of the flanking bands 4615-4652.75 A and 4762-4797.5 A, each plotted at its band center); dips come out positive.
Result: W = 1.17 A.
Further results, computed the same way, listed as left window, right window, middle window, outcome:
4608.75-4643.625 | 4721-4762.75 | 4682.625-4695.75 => 0.2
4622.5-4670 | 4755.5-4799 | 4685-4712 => 0.8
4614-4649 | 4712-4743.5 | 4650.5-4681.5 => 0.8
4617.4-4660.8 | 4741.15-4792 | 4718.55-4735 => 0.0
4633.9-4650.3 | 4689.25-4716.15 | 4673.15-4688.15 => -0.3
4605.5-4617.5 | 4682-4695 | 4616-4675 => 0.9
